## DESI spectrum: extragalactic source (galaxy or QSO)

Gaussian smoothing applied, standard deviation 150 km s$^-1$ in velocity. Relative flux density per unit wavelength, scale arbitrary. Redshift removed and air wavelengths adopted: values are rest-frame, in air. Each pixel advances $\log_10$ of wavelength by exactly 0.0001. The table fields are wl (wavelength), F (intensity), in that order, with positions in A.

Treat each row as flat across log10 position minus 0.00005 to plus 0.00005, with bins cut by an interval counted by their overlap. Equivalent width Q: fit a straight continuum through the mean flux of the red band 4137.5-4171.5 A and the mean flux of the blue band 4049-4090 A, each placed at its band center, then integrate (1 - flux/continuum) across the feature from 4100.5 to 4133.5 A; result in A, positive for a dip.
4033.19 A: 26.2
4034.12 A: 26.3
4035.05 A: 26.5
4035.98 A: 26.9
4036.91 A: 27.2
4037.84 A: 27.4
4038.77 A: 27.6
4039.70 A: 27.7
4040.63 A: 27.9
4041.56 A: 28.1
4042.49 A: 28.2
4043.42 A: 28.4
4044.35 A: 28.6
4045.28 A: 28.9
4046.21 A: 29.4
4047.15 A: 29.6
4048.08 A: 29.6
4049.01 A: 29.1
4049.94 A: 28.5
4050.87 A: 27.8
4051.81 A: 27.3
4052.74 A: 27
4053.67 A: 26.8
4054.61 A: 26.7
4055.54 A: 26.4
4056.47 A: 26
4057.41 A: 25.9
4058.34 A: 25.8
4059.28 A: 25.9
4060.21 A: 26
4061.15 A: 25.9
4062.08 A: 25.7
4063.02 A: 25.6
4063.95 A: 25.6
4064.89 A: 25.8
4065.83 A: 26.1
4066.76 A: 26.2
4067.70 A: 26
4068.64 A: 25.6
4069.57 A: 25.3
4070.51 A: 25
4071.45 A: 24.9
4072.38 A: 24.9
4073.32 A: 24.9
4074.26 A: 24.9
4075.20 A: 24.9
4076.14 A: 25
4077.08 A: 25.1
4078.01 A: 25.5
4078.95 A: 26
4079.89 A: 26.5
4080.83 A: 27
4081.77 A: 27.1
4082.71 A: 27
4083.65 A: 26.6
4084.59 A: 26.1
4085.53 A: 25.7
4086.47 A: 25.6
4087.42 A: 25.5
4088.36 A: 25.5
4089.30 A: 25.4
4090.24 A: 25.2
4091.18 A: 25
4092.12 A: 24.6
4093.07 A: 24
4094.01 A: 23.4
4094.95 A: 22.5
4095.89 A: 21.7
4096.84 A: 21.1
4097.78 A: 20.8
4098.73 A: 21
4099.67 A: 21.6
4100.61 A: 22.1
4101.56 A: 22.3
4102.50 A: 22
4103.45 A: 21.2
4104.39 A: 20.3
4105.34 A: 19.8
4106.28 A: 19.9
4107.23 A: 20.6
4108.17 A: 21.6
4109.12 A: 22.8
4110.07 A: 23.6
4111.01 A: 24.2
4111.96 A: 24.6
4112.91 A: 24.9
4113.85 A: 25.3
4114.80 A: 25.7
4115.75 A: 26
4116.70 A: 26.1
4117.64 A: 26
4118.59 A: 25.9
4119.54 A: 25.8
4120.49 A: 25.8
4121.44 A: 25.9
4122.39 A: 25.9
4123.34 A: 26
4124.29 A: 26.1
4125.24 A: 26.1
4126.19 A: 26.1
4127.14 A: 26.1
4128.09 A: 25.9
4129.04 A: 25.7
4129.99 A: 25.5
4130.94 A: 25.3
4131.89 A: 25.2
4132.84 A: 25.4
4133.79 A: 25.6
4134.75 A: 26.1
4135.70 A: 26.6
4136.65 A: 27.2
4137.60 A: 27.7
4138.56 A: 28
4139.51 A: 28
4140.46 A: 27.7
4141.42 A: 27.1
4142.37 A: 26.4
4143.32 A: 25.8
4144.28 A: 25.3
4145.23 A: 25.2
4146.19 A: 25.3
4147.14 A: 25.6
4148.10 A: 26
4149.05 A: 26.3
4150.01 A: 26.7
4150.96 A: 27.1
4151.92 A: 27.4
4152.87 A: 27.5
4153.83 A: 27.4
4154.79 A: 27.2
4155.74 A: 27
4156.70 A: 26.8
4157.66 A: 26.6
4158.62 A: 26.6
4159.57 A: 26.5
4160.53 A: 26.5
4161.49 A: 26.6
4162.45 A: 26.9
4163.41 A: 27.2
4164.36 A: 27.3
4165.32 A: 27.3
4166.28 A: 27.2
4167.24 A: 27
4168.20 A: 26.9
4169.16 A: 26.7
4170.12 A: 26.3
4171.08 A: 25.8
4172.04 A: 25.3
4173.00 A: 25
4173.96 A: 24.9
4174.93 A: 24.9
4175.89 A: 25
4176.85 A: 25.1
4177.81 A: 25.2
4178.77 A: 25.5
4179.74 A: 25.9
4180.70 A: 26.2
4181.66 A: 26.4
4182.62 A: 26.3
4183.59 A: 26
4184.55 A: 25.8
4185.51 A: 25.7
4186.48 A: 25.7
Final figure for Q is 2.6 A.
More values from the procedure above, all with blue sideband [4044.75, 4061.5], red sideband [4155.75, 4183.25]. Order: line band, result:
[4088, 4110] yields 3.7 A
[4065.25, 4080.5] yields 1.0 A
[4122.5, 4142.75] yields 0.2 A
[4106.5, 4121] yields 1.2 A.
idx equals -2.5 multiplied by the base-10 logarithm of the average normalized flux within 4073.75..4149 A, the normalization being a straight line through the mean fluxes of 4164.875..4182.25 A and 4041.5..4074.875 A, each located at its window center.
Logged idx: 0.06 mag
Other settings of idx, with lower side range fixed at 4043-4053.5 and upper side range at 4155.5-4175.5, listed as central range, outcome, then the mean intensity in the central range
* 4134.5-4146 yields 0.01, 26.7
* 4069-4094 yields 0.10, 25.5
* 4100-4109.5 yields 0.28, 21.3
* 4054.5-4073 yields 0.10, 25.7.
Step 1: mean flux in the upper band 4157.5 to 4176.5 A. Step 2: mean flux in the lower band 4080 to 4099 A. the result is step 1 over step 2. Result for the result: 1.1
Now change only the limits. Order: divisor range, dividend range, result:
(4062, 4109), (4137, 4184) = 1.09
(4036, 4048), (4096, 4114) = 0.78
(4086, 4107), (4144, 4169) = 1.17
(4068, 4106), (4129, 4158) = 1.09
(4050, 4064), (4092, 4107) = 0.82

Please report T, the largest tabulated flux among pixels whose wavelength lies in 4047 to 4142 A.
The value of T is 29.6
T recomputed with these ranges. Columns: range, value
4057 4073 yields 26.2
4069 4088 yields 27.1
